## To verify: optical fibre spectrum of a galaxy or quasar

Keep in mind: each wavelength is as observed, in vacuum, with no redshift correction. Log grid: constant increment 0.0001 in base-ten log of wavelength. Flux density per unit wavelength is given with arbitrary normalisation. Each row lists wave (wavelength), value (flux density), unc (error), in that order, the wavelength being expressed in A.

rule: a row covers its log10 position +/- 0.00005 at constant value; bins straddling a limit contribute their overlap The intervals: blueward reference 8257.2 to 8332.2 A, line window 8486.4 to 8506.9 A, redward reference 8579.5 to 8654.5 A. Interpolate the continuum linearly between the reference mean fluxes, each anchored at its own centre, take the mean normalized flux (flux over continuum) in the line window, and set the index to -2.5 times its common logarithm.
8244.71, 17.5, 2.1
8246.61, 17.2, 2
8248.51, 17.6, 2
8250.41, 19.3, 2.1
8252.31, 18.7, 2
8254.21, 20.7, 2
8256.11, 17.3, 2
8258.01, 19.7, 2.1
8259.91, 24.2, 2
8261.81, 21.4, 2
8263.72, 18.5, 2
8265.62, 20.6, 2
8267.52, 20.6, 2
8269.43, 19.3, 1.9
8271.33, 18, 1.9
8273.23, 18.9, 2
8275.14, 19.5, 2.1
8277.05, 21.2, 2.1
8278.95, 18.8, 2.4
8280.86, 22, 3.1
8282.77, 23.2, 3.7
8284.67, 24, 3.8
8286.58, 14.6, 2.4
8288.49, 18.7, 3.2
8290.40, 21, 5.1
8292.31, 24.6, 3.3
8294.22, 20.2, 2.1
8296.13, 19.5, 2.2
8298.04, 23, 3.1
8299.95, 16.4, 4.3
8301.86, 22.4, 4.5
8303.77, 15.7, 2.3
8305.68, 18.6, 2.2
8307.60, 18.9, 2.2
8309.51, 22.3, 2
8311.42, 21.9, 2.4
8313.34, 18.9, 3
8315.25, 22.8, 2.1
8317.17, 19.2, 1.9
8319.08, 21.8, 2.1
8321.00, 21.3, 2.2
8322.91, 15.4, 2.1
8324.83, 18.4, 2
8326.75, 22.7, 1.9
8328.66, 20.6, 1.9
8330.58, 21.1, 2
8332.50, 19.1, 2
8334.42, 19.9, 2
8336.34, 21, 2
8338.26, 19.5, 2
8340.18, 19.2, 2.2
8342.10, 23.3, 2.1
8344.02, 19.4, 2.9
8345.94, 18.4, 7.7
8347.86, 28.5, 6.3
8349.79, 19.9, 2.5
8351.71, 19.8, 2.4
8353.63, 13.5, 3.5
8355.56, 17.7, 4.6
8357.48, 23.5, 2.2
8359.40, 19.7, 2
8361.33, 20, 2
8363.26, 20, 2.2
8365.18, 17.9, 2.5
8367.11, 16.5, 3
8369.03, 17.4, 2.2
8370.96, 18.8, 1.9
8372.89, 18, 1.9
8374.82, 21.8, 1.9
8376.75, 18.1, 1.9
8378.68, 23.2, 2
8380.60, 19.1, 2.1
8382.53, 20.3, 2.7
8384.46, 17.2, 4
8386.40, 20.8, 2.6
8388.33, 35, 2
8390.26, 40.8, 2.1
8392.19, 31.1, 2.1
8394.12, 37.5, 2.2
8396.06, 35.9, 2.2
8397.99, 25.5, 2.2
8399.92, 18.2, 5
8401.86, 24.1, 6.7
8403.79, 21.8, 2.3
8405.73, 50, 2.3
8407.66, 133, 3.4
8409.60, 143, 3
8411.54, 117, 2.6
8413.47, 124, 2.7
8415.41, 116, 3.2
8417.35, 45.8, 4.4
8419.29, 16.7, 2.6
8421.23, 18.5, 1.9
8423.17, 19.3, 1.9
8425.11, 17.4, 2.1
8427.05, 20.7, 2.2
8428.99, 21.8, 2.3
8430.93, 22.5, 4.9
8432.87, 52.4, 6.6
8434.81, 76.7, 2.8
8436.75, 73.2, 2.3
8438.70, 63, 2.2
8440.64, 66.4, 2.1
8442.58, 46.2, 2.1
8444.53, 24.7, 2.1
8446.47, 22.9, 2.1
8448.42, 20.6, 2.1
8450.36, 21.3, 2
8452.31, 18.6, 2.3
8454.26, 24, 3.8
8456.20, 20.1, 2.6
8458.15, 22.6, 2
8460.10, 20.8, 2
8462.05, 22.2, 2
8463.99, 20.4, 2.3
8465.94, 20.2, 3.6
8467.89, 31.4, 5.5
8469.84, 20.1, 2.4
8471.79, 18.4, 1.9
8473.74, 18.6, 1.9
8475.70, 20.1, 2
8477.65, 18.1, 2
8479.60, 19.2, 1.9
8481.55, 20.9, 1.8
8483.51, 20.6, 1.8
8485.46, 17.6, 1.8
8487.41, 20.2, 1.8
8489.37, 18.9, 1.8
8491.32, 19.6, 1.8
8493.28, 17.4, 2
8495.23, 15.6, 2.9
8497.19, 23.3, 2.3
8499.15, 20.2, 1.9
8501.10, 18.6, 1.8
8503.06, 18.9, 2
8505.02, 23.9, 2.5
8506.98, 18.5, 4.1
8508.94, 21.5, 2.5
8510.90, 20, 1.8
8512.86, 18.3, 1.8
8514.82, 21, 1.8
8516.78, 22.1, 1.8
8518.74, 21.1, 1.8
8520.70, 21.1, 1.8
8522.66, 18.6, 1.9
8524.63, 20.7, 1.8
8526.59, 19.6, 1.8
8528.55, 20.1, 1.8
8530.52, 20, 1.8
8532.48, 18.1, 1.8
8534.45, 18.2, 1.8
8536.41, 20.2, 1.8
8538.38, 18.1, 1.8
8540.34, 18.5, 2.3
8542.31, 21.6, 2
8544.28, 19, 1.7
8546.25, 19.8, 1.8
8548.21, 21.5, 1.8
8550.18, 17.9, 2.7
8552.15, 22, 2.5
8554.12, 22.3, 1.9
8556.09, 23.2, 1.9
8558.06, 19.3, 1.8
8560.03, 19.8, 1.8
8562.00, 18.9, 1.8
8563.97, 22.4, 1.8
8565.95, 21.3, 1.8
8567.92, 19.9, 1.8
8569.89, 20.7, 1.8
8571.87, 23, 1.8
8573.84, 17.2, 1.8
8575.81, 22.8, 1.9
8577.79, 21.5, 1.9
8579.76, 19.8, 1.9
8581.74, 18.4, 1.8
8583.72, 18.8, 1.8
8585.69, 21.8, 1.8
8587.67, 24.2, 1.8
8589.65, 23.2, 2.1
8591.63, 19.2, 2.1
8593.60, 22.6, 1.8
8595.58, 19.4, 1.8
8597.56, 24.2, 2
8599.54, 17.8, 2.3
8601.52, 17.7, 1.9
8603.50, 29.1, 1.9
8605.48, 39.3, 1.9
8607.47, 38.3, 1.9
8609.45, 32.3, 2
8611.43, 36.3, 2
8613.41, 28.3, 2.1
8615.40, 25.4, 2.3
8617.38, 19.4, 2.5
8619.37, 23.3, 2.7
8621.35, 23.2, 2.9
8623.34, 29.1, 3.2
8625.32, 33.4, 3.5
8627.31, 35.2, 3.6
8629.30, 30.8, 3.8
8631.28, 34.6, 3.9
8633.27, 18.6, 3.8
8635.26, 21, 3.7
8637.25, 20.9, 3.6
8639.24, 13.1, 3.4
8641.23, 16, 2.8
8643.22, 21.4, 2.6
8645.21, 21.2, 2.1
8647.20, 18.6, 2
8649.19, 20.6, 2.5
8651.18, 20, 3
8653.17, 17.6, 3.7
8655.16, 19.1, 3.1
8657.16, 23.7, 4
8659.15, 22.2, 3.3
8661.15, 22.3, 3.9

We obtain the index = 0.157 mag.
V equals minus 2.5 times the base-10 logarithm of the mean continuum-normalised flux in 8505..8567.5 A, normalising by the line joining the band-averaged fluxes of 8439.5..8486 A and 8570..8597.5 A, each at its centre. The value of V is 0.10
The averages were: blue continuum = 24.2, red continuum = 21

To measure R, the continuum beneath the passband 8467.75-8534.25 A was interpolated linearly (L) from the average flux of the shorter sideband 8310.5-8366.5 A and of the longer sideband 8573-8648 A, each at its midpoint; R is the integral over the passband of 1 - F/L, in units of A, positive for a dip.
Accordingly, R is 7.77 A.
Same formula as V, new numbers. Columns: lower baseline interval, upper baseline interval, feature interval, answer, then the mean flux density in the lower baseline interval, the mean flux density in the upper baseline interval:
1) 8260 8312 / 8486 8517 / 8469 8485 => 0.02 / 20.2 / 19.8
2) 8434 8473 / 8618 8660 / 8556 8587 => 0.27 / 32.4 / 23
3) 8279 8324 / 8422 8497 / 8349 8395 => 0.07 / 20.2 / 27.1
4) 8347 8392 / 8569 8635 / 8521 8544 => 0.23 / 21.4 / 25.1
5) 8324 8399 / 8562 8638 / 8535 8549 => 0.21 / 22.1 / 24.5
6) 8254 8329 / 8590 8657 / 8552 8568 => 0.13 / 20.2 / 24.4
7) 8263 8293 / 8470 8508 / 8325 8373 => 0.01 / 20.2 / 19.4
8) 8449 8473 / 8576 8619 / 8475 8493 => 0.14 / 21.6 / 24.6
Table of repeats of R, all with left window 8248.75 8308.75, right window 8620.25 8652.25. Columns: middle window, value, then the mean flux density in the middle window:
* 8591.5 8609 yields -1.94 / 25.8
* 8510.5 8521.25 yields 0.85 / 20.6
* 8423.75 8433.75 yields -2.30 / 26.4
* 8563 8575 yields 1.12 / 20.8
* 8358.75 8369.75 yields 1.19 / 18.6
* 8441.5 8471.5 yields -2.78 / 23.8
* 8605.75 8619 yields -3.89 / 30.2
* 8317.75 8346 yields 0.53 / 20.1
